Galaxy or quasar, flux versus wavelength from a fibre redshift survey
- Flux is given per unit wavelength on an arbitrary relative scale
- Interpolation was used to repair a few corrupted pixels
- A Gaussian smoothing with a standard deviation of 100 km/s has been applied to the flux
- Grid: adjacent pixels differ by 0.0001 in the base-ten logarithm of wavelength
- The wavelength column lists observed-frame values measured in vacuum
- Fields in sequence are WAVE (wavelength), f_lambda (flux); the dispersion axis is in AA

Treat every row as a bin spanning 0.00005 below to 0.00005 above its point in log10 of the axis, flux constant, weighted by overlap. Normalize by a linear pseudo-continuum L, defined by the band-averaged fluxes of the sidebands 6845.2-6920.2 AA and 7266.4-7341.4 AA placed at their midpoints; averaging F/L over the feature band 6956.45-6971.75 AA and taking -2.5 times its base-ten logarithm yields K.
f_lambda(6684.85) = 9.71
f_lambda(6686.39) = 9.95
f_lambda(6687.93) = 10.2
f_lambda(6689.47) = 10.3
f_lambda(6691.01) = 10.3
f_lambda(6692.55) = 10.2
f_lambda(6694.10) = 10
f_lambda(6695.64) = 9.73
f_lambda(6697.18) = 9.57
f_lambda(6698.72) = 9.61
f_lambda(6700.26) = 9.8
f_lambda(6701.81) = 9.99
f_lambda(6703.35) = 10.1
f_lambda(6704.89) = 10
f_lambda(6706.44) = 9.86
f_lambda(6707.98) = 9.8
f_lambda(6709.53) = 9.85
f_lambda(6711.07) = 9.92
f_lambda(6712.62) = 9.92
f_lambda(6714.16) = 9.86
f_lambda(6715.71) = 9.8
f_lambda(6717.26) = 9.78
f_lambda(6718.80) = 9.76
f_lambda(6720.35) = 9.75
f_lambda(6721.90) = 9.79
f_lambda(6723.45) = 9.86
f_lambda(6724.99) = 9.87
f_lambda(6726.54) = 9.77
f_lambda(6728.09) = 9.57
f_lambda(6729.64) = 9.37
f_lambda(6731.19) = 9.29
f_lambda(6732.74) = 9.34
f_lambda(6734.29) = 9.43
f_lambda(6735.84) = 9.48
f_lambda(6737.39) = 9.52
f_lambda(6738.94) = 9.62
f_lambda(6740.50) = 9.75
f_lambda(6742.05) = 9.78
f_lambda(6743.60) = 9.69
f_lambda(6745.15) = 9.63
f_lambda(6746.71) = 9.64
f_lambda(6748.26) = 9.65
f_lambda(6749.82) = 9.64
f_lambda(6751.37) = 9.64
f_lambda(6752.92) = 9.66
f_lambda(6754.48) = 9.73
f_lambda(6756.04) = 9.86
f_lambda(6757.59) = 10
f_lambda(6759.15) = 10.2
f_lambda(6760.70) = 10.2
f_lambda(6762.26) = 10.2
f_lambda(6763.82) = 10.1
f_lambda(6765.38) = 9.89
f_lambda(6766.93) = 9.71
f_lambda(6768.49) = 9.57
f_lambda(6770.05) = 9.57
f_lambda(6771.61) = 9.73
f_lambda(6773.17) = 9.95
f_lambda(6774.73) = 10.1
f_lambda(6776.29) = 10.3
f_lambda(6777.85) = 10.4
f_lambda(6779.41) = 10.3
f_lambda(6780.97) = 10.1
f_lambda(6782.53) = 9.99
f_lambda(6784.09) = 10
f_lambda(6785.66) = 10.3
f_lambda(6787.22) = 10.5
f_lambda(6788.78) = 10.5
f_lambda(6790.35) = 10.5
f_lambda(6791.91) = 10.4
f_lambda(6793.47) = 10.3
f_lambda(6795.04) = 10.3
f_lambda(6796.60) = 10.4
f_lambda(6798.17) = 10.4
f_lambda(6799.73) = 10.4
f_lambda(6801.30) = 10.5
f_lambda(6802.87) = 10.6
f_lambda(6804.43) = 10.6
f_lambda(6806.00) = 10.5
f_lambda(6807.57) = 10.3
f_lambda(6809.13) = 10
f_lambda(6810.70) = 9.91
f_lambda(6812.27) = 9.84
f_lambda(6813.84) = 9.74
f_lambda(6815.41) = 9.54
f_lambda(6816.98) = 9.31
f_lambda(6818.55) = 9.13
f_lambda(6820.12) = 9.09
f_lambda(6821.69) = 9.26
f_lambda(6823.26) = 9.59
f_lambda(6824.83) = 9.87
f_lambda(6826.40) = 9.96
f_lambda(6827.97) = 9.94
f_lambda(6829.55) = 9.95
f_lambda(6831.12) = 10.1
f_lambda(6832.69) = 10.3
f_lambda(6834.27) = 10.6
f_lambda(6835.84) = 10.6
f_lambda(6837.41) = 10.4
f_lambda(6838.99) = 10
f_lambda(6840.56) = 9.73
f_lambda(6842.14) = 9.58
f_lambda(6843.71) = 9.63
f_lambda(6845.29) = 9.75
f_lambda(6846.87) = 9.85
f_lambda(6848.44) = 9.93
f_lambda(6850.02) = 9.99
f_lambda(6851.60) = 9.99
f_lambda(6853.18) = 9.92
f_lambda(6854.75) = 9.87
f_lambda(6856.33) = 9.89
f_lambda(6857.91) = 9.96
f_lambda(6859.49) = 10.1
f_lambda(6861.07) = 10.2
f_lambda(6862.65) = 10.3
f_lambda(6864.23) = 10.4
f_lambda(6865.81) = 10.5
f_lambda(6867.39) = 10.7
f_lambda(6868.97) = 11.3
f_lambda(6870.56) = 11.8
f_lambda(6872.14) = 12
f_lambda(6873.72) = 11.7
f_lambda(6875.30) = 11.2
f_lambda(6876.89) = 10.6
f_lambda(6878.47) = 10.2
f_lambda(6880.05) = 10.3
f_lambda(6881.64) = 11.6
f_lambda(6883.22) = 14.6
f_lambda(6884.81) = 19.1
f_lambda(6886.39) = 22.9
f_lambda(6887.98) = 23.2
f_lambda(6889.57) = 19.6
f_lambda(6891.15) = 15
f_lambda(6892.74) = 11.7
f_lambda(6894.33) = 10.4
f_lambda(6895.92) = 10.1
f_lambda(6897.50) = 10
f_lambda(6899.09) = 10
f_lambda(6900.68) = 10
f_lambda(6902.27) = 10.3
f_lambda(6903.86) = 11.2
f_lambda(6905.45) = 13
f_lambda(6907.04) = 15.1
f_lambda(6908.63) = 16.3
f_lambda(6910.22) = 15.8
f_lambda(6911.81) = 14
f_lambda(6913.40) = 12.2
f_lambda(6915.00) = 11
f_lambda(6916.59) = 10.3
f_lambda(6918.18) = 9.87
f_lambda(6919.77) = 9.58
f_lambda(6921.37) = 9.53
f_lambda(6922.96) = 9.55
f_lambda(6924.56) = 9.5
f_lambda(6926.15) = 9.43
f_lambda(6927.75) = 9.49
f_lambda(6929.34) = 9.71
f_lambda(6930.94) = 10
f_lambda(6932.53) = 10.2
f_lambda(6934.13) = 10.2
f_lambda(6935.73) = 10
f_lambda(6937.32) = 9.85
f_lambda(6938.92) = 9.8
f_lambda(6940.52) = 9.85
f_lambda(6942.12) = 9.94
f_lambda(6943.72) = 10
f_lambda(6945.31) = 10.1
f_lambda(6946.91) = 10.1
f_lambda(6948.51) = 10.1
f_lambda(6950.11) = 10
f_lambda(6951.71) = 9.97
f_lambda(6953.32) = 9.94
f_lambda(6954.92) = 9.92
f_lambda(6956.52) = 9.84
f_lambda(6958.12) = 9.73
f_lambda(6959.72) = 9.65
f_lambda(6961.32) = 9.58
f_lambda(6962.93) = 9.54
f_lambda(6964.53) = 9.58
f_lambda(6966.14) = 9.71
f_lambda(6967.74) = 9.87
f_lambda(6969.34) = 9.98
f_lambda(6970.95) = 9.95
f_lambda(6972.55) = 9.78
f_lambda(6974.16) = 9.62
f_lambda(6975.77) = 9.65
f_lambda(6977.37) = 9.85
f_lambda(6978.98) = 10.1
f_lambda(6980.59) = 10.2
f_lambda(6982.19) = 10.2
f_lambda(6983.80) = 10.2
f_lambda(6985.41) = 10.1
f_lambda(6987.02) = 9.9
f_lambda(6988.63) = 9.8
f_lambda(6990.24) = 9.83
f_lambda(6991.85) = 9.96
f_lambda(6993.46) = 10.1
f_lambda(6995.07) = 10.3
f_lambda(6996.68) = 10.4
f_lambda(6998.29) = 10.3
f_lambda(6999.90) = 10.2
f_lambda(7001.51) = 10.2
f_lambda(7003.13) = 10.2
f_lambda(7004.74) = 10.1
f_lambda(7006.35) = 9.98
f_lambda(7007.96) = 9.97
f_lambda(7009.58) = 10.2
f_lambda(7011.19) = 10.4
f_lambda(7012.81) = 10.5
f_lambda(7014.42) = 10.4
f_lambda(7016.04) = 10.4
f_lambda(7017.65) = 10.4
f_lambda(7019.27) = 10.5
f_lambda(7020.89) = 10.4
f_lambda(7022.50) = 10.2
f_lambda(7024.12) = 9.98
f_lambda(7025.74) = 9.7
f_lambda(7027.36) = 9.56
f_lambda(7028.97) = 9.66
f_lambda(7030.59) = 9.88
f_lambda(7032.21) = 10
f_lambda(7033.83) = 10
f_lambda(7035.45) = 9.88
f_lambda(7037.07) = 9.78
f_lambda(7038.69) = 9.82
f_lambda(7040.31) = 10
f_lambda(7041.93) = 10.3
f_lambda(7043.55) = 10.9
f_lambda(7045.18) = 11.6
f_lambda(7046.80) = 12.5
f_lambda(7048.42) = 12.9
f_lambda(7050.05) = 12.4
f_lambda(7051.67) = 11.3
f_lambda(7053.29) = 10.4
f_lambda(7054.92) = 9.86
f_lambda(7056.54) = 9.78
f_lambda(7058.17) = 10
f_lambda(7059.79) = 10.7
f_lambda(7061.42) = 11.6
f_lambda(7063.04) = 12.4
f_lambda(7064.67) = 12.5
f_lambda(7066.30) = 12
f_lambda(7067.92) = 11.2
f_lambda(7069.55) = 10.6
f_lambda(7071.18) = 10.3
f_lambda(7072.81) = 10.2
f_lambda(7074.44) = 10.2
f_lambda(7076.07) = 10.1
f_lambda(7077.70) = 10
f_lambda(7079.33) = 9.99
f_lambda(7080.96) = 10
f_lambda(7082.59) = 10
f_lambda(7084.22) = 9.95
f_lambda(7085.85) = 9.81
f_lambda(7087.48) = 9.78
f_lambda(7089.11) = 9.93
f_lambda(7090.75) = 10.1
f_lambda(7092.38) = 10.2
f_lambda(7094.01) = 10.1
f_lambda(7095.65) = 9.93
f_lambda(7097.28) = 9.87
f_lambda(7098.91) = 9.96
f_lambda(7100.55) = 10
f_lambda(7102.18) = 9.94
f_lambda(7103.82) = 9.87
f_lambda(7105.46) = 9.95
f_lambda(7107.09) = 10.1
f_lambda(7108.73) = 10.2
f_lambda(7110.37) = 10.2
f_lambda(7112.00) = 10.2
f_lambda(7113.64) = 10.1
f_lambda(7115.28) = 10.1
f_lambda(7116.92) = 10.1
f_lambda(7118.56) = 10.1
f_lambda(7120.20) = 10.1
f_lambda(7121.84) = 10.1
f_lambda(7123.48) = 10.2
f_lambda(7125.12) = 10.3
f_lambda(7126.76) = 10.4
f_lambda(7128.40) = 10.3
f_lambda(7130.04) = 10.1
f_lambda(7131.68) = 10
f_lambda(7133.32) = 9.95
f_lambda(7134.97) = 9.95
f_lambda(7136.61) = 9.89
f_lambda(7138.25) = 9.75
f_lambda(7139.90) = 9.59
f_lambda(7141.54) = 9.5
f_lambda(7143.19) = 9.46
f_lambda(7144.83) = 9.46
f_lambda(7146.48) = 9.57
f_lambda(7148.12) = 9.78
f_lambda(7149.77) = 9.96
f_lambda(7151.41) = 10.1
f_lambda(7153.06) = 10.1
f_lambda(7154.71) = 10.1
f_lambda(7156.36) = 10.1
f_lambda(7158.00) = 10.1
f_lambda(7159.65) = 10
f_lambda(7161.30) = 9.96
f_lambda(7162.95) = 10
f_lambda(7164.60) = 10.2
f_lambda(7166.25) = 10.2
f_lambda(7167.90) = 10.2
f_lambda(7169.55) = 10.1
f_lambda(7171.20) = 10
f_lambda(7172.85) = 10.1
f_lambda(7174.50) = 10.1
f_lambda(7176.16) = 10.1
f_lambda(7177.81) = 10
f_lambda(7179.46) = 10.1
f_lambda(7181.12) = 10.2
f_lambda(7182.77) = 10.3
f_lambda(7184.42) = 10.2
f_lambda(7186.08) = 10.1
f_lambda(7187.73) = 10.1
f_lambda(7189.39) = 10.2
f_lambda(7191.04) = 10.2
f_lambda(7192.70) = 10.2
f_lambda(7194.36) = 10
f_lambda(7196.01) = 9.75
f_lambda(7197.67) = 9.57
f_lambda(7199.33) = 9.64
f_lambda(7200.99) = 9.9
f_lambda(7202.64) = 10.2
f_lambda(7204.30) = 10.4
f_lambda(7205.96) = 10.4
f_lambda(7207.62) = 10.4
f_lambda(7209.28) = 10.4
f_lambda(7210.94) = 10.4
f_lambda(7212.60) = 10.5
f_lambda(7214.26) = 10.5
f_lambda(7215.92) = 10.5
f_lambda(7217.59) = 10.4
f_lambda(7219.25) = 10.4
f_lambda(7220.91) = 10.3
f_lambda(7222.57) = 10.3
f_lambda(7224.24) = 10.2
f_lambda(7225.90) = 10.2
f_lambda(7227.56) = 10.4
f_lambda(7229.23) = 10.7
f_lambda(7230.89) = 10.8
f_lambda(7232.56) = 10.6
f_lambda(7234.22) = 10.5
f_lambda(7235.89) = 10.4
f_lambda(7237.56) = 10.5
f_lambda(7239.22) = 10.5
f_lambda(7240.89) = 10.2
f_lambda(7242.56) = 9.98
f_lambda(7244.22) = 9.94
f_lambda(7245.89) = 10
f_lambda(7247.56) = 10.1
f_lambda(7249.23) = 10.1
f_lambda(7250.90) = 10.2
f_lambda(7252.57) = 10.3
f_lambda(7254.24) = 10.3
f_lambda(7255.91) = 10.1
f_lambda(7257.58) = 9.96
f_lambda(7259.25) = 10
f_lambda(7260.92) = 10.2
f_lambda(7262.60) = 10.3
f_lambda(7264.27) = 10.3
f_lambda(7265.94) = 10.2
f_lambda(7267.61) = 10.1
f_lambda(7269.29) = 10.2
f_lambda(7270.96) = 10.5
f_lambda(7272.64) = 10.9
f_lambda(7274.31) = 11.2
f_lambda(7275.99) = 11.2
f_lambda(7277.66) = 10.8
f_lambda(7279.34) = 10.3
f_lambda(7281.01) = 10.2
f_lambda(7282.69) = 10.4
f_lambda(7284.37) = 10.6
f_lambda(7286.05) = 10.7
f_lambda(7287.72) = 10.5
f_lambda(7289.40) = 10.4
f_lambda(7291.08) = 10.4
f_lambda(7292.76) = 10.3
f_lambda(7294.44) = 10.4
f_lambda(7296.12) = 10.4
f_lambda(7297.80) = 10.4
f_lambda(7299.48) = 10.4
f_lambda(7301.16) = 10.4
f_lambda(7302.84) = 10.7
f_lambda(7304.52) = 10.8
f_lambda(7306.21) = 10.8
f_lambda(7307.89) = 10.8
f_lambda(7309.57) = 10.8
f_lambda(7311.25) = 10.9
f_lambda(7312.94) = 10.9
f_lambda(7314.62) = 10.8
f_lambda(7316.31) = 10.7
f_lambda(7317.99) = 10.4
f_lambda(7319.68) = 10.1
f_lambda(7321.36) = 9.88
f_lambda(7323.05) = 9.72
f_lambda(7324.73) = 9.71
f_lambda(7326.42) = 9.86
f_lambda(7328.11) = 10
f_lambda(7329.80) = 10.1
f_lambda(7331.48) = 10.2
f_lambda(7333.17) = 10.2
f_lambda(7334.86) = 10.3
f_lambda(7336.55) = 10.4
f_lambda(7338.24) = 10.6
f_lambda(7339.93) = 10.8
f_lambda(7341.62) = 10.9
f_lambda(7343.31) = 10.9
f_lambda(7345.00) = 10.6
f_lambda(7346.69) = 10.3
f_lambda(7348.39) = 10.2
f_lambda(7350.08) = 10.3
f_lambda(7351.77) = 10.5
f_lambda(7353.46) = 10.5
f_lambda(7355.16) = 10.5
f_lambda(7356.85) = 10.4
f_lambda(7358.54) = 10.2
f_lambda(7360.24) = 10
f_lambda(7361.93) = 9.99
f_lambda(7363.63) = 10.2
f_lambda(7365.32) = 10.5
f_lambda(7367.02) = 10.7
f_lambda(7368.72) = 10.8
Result 0.20 mag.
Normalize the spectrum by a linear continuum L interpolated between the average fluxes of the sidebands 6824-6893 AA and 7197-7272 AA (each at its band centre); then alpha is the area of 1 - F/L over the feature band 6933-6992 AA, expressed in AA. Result 6.87 AA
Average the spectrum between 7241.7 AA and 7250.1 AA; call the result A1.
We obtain 10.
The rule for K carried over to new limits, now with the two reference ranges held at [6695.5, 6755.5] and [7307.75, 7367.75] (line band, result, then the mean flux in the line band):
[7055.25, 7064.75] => -0.09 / 11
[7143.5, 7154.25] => 0.04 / 9.82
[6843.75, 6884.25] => -0.09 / 10.7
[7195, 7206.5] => 0.03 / 9.97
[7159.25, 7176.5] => 0.01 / 10.1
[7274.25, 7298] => -0.02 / 10.5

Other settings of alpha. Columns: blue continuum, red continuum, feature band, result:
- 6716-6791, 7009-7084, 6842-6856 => 0.3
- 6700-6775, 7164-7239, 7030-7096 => -3.0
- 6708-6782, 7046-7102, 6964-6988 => 1.0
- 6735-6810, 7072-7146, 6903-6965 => -3.6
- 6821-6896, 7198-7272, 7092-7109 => 1.1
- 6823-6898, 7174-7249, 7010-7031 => 1.4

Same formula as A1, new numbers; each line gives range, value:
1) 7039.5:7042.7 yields 10.2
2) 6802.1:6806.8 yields 10.6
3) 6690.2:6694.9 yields 10.2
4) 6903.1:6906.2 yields 12.1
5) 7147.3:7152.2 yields 9.96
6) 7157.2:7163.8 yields 10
